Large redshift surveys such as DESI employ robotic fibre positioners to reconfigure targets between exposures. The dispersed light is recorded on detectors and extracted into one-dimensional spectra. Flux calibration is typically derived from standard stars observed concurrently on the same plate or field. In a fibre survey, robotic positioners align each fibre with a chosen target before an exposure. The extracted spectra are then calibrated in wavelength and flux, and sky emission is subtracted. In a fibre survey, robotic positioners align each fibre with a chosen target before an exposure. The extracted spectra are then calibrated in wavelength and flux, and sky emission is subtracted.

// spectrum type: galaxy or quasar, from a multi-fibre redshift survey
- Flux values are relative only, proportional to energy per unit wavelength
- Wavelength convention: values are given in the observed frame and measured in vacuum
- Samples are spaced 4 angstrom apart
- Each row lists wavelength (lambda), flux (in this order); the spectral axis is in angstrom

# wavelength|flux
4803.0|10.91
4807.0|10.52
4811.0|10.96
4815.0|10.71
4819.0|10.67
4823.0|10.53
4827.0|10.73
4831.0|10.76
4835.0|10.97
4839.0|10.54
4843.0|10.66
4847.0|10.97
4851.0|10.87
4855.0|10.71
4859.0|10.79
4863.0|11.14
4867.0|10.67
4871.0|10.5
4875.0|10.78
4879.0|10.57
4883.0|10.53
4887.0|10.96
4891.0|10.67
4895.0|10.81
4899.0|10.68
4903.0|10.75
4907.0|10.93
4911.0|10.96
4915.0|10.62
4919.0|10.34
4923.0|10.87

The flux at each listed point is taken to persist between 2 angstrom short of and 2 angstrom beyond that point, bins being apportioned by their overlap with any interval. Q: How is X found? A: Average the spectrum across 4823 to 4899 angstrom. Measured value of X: 10.7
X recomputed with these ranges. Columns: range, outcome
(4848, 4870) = 10.8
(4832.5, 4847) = 10.8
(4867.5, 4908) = 10.7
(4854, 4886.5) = 10.7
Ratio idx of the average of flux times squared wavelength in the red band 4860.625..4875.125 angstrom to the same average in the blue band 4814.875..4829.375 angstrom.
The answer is 1.03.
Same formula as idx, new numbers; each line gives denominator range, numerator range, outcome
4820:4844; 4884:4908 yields 1.03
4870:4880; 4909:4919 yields 1.02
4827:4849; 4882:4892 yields 1.02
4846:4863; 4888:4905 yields 1.01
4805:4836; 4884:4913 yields 1.04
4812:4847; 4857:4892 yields 1.02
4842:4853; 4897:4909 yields 1.02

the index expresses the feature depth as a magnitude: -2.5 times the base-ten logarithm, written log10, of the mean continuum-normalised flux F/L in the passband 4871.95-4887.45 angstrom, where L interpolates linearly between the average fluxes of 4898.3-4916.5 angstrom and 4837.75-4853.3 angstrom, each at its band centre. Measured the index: 0.01 mag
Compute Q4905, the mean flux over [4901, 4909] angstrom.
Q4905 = 10.8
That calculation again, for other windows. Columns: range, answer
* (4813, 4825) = 10.6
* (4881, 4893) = 10.7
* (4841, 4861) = 10.8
